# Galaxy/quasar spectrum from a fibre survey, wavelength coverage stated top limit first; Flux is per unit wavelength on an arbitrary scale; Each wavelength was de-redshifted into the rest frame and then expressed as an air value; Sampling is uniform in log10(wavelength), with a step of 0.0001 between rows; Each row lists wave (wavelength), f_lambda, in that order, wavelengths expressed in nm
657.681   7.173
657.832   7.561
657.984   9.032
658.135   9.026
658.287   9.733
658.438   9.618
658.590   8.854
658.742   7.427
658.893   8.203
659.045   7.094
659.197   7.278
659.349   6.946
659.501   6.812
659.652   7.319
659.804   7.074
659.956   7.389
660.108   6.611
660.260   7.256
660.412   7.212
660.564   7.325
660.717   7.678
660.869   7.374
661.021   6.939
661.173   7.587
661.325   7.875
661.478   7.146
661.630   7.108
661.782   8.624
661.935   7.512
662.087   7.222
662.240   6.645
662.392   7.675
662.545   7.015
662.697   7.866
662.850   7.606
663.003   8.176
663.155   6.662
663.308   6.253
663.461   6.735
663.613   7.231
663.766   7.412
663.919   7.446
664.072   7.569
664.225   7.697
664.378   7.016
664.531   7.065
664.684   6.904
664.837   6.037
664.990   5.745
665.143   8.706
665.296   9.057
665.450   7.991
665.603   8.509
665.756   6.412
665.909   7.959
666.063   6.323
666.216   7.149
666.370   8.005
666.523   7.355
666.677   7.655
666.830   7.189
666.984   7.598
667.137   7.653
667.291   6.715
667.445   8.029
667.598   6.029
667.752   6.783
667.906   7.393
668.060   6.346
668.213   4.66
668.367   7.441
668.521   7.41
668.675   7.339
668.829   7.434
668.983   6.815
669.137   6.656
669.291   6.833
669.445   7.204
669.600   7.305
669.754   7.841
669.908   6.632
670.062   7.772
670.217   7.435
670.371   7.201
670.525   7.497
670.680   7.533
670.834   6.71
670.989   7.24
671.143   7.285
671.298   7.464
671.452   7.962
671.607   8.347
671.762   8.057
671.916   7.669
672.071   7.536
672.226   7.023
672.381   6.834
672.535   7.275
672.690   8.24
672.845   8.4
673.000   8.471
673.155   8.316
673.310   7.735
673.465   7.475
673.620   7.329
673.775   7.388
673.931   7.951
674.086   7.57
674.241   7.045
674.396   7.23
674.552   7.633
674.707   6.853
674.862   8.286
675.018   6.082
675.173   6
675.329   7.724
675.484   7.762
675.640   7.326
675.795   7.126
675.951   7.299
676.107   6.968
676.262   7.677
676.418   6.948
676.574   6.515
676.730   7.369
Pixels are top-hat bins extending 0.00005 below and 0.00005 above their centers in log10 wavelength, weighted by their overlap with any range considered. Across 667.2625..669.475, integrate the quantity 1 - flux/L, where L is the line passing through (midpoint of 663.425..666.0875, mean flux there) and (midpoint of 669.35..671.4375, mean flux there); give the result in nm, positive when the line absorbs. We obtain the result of 0.14 nm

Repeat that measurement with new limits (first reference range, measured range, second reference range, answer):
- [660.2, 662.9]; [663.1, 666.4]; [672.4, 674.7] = 0.101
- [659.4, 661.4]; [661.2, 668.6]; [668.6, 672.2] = 0.050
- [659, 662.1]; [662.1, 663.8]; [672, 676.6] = 0.029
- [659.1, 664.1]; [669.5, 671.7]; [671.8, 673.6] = 0.056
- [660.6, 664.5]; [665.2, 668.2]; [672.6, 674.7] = 0.066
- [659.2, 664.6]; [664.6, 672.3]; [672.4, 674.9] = 0.231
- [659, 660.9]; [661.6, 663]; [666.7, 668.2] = -0.079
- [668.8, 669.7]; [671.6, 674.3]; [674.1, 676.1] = -0.208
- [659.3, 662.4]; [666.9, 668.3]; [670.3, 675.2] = 0.115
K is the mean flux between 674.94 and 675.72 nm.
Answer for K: 6.98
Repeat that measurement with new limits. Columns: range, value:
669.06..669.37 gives 6.75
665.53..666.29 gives 7.27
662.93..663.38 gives 7.04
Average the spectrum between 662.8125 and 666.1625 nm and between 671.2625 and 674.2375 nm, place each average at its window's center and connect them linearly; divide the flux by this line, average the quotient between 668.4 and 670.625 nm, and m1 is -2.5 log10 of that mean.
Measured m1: 0.046 mag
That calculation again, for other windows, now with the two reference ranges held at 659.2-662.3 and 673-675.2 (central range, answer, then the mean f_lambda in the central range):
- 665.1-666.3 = -0.06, 7.73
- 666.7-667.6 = 0.00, 7.33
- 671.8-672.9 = -0.02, 7.57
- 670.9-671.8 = -0.04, 7.69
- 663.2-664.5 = 0.02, 7.15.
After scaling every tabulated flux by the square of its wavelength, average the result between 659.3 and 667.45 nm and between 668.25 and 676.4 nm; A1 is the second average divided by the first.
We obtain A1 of 1.04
